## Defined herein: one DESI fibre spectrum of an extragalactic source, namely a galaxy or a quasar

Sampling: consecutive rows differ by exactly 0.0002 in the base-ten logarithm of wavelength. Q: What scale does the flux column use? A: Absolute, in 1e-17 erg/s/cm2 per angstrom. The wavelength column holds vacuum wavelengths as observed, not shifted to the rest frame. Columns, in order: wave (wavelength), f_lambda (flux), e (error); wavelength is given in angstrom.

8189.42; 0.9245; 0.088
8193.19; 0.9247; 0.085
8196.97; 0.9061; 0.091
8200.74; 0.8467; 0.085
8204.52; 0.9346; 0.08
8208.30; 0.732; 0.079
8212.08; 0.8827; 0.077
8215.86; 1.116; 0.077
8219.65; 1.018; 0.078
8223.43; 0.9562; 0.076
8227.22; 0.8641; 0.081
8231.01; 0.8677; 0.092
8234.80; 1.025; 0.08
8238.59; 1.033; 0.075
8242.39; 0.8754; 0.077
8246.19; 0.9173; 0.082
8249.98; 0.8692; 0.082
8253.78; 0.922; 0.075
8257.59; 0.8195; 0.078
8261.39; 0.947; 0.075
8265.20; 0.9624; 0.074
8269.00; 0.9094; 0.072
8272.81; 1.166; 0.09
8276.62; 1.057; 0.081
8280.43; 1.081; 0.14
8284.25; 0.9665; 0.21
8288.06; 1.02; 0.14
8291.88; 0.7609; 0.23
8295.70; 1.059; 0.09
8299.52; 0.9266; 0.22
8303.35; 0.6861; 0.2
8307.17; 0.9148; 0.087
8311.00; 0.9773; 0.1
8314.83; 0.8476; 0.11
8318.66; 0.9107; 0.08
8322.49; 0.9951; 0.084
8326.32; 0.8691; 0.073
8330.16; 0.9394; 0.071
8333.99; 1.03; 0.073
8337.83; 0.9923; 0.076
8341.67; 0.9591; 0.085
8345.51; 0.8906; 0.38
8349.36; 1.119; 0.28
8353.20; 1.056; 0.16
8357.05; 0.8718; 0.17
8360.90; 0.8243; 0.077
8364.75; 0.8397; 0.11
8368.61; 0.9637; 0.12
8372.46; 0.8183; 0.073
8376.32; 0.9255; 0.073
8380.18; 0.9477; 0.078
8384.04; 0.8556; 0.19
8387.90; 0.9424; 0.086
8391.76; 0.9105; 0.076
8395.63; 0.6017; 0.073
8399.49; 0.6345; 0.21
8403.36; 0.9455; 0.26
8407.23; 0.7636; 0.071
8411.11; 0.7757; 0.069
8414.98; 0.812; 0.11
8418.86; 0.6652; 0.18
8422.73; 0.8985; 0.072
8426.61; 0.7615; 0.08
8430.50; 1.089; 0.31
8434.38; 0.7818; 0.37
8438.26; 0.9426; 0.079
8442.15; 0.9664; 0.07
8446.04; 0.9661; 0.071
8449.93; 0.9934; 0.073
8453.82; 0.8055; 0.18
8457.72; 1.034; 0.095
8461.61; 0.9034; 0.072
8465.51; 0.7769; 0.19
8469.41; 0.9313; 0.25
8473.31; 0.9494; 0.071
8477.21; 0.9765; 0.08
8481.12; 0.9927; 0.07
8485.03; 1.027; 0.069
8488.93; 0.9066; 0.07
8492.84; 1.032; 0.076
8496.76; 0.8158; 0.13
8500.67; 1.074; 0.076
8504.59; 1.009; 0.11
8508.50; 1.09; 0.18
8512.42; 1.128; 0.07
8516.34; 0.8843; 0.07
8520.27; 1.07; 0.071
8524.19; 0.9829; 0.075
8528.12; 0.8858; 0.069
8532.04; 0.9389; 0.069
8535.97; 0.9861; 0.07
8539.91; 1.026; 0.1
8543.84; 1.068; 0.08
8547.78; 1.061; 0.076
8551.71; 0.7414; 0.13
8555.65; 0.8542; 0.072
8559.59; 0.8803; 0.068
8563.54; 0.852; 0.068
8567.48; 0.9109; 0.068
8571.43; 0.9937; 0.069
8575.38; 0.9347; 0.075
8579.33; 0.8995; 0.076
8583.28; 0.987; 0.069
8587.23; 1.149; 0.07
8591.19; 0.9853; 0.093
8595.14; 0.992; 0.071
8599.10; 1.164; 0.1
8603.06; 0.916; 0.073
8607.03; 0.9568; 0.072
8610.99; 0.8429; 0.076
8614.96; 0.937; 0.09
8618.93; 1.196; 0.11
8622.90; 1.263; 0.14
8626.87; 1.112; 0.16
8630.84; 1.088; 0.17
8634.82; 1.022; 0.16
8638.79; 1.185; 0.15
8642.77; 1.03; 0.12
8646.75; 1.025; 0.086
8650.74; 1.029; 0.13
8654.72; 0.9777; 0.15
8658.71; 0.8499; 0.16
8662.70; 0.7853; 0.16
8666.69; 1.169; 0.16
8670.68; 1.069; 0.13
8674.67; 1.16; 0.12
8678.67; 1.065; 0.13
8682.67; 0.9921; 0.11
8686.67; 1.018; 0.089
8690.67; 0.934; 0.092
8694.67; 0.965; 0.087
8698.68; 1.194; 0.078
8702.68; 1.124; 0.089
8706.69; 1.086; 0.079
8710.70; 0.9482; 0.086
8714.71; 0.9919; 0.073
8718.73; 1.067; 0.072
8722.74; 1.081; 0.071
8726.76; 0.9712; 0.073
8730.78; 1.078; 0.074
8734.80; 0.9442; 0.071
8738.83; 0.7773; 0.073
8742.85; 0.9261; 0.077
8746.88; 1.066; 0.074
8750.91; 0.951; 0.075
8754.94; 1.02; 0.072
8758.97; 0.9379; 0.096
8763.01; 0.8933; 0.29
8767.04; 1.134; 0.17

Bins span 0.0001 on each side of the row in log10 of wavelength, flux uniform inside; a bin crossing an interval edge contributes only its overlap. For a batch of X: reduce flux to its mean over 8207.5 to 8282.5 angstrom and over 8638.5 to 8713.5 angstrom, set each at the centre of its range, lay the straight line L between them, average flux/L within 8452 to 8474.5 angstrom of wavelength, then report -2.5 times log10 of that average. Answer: 0.11 mag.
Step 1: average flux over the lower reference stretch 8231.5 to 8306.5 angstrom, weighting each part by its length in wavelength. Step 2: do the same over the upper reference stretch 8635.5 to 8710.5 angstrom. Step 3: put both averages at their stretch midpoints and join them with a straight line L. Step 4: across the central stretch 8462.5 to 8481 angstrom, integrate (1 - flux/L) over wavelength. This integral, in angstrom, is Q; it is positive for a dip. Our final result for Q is 1.4 angstrom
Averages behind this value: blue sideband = 0.945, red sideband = 1.03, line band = 0.916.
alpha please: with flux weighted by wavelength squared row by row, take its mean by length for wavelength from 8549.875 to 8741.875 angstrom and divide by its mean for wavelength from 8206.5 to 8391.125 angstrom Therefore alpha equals 1.16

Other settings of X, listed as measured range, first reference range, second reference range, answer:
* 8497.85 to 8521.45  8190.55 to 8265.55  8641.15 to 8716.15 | -0.05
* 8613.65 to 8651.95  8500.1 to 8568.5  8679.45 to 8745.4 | -0.11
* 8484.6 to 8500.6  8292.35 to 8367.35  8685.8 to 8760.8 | 0.01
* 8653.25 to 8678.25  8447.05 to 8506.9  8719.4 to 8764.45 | -0.05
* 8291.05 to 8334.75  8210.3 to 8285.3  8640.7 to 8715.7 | 0.07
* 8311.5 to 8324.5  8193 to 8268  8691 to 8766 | 0.01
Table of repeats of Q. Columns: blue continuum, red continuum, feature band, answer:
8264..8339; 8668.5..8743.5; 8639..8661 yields 0.37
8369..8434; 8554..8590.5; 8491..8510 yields -2.20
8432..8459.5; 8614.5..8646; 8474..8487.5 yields -0.38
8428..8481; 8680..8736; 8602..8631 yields -1.31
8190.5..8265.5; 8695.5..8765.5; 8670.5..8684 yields -1.10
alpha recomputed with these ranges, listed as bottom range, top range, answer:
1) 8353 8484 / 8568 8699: 1.22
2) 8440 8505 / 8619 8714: 1.16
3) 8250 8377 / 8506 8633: 1.12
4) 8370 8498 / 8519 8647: 1.17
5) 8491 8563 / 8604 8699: 1.09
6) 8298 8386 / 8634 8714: 1.21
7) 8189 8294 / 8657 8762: 1.19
